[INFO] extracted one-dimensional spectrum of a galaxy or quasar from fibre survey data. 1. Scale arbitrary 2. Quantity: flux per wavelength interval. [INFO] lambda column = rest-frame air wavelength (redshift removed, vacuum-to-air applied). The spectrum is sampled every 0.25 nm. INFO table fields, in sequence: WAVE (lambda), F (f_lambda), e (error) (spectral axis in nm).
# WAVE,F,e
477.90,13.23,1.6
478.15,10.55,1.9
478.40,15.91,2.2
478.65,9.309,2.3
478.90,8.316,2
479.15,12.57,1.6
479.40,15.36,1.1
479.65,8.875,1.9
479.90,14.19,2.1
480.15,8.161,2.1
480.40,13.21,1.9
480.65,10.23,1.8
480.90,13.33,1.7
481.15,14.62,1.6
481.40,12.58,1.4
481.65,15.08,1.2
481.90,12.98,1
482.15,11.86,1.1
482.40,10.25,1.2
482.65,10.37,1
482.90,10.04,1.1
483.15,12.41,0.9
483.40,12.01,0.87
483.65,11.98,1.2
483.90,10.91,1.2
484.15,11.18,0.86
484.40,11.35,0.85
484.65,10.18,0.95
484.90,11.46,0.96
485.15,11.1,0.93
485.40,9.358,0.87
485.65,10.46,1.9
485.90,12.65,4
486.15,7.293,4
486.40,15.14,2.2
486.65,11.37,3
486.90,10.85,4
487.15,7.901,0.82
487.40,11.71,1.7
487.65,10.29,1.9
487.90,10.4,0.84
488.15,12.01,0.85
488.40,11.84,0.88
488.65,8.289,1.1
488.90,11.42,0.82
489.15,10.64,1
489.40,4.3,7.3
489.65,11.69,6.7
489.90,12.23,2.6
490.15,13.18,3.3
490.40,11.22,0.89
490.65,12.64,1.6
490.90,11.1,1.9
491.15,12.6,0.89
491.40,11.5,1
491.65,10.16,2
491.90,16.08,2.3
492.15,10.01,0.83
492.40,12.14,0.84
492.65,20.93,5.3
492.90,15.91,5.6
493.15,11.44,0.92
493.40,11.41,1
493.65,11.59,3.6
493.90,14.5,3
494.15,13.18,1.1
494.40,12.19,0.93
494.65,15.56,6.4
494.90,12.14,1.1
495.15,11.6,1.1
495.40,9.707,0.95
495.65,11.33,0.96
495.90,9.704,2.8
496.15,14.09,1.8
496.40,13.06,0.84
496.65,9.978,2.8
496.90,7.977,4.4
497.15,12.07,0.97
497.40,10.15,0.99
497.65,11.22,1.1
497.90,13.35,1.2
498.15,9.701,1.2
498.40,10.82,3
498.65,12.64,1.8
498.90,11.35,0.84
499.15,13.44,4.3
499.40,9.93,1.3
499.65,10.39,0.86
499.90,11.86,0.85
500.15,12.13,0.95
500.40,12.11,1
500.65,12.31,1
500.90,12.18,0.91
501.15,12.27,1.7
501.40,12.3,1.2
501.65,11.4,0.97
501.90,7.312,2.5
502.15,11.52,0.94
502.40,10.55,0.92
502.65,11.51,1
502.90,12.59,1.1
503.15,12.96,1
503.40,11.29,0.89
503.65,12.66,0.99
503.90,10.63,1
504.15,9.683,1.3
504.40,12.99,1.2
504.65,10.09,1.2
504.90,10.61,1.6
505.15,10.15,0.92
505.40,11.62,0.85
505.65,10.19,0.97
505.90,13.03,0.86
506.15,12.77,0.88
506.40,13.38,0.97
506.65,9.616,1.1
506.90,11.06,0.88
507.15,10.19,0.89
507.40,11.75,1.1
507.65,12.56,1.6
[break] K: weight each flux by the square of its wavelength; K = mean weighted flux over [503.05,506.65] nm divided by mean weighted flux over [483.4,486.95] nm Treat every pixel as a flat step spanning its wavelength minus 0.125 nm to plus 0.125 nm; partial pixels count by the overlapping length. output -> 1.1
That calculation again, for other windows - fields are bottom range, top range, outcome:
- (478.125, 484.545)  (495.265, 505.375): 1.03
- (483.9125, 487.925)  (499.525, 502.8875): 1.12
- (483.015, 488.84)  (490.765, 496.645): 1.19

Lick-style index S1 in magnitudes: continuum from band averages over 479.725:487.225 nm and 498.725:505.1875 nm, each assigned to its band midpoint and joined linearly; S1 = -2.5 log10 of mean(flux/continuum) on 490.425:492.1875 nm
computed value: -0.056 mag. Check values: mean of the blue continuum 11.5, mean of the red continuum 11.4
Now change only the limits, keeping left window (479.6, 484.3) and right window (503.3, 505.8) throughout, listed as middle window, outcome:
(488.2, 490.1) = 0.13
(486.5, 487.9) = 0.11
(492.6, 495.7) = -0.15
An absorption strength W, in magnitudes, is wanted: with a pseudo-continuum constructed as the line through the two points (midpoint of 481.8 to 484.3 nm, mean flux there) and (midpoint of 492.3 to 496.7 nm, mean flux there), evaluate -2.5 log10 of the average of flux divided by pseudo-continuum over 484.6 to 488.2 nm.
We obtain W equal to 0.10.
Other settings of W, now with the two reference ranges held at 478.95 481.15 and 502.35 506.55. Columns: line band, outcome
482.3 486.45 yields 0.09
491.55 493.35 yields -0.17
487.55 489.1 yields 0.11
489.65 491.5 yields -0.02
